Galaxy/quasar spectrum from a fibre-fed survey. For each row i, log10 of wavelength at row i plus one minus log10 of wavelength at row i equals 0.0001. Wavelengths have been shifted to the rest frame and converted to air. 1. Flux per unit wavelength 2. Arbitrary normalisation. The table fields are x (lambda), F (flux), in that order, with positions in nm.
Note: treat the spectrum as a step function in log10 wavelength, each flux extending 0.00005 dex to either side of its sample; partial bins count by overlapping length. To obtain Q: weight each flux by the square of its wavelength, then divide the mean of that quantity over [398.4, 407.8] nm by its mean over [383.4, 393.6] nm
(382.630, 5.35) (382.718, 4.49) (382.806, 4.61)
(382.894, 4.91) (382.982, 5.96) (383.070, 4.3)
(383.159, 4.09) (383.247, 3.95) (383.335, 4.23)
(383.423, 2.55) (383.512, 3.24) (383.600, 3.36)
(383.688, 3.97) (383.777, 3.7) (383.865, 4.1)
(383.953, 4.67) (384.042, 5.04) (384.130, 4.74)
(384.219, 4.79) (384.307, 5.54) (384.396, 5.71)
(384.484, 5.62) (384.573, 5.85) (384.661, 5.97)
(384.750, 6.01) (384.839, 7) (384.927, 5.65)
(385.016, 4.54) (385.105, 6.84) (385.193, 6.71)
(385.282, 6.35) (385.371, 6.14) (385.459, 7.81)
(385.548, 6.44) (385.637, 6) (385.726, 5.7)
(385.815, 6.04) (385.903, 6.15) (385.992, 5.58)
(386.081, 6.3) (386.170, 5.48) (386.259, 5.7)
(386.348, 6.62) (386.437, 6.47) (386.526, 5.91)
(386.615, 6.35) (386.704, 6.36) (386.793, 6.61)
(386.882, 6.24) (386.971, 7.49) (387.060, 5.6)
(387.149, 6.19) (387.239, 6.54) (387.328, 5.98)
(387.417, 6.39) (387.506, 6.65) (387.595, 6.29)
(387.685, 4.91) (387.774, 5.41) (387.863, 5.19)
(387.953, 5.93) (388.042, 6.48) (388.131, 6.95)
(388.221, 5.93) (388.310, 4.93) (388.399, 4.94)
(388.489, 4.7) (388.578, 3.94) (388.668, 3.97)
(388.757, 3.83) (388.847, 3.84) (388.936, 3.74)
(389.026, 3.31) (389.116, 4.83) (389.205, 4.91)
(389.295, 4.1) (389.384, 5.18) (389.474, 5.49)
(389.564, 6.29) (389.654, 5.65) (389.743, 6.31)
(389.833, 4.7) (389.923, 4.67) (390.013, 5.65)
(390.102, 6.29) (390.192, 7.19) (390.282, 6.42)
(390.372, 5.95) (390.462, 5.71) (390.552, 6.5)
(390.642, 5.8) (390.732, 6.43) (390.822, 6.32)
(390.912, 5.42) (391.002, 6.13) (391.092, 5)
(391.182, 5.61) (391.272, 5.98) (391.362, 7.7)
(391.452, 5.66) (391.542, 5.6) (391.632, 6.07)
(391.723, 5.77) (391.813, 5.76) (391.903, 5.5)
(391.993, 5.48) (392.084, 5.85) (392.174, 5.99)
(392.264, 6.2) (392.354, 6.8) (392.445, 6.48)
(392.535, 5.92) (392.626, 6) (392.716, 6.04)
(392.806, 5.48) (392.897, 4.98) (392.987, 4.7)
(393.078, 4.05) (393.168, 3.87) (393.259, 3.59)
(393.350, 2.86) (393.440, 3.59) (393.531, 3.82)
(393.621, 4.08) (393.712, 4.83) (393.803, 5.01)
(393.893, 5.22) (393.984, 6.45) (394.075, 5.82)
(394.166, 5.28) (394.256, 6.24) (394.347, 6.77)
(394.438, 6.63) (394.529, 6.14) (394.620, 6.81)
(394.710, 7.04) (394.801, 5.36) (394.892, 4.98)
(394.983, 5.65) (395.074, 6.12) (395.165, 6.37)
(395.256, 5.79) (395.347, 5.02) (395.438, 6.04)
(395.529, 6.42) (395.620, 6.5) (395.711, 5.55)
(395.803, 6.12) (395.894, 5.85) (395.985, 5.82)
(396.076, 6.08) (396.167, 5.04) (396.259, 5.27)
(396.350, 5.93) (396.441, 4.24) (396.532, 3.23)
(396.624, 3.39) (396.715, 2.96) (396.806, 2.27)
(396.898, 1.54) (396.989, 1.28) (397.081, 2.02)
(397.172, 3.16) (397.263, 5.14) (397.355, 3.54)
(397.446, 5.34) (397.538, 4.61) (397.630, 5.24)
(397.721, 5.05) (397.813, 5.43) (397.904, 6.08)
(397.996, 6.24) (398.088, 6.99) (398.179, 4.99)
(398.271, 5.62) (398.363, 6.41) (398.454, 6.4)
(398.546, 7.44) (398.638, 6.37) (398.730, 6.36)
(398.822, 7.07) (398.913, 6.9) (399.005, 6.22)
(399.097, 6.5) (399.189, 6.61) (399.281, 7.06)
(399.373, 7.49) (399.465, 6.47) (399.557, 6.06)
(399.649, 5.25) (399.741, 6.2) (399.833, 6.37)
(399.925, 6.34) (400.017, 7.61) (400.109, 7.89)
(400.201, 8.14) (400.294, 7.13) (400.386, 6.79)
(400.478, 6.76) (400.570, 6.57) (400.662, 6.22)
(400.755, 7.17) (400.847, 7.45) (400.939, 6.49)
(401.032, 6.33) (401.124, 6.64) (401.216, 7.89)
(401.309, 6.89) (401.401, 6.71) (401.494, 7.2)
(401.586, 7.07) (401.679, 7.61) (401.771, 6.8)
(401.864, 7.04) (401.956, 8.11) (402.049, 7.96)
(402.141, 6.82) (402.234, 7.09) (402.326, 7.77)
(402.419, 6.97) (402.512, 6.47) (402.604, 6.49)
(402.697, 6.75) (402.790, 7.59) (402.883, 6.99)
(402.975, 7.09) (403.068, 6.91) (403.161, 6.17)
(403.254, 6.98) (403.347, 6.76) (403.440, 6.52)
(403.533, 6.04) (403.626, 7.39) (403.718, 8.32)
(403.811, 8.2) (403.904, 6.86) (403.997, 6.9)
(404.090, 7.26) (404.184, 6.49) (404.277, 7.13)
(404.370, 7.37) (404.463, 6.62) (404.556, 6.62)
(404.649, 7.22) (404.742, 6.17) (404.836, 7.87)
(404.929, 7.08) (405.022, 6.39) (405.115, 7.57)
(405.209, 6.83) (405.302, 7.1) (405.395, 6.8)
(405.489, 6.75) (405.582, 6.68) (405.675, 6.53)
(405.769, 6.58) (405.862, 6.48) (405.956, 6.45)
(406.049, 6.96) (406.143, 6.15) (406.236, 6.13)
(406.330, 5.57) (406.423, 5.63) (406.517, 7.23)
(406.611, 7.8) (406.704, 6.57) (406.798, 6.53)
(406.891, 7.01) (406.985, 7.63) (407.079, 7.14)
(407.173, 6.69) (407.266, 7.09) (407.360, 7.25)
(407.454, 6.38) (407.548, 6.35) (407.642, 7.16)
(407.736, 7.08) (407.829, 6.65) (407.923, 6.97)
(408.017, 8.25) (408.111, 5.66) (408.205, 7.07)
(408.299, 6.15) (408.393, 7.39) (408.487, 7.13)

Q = 1.3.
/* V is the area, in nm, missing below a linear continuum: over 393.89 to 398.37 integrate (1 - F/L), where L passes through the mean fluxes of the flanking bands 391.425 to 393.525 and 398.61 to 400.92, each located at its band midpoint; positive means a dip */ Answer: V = 0.58 nm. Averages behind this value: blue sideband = 5.28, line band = 5.21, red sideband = 6.76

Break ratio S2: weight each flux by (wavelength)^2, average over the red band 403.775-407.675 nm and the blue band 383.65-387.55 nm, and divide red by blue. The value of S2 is 1.28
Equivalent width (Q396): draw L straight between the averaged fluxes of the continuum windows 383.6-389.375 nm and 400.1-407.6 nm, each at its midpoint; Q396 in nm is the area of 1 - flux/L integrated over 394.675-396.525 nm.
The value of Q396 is 0.17 nm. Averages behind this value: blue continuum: 5.57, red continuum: 6.93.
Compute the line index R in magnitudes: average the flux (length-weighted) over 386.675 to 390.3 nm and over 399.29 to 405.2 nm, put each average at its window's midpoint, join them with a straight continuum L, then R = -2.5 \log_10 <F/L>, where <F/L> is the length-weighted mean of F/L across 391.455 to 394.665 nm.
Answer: 0.108 mag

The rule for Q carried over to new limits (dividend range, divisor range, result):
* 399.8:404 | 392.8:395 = 1.42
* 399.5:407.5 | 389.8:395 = 1.30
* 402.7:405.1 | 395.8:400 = 1.34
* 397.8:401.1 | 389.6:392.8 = 1.16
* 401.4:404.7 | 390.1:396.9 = 1.35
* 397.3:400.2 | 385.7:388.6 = 1.11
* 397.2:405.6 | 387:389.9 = 1.36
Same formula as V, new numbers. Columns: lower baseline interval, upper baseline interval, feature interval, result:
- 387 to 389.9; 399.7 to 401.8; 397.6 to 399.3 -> 0.103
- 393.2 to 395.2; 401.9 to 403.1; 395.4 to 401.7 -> 0.476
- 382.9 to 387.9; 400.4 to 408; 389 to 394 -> 0.467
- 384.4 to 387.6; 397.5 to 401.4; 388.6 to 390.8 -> 0.355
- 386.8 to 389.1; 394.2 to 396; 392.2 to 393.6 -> 0.215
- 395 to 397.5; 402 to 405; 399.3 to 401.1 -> -0.250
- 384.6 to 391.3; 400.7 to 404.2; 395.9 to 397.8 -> 0.706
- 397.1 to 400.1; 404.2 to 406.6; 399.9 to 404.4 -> -0.483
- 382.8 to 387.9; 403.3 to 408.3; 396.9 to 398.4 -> 0.386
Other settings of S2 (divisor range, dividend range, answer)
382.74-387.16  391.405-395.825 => 1.06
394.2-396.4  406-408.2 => 1.20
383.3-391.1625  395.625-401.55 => 1.11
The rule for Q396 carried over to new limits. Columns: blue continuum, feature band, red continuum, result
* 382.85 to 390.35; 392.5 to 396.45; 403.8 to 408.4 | 0.37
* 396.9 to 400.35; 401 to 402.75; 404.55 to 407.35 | -0.23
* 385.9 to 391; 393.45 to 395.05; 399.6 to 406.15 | 0.15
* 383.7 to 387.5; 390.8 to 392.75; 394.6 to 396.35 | -0.02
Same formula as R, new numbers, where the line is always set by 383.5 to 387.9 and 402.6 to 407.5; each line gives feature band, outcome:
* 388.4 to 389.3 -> 0.391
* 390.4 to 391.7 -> 0.016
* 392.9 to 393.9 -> 0.440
